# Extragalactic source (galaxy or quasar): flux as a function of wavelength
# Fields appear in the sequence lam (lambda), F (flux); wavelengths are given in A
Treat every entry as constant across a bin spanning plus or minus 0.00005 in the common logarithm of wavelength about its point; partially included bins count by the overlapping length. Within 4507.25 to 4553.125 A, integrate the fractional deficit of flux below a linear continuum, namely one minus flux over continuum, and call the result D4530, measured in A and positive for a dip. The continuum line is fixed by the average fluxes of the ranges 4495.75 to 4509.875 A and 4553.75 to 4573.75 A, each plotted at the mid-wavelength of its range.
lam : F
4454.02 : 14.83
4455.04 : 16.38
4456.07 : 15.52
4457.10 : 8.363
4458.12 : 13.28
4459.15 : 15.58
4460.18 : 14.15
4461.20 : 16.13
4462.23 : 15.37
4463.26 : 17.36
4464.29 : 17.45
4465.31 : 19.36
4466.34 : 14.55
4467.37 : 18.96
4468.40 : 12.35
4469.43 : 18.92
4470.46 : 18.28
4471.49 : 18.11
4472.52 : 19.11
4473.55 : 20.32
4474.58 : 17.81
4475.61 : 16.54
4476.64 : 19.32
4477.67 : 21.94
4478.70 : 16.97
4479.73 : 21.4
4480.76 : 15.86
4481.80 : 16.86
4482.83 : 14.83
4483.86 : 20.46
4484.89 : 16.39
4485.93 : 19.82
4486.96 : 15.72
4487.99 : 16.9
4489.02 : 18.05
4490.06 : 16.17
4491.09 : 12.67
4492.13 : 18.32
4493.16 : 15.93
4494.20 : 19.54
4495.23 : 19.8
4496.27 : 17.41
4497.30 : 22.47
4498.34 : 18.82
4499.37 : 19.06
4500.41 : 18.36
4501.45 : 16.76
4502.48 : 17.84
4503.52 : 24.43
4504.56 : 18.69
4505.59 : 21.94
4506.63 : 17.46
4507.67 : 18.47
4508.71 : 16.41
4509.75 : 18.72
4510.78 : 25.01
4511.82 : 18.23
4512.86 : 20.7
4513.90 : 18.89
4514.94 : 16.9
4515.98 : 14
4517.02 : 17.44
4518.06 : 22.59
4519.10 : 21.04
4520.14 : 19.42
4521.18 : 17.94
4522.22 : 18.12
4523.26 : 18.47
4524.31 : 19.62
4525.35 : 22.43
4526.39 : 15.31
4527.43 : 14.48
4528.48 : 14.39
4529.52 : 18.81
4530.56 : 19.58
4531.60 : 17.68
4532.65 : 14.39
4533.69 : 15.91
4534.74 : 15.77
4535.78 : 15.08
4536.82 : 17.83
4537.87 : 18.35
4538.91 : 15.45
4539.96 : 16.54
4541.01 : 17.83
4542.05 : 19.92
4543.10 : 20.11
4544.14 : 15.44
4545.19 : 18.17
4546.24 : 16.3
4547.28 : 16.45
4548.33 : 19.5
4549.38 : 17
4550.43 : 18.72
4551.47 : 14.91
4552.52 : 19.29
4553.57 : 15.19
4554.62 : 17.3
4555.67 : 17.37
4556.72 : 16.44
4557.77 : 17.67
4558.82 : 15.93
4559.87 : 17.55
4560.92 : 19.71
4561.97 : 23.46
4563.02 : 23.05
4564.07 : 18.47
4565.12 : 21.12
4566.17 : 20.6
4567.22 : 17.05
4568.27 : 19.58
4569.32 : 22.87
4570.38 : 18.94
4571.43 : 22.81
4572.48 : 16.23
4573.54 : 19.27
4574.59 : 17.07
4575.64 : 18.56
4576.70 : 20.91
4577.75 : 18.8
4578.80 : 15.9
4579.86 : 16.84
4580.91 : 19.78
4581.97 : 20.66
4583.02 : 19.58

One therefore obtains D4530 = 2.9 A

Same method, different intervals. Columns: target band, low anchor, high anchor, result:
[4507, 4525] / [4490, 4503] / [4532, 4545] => -1.5 A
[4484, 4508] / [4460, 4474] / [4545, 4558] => -1.5 A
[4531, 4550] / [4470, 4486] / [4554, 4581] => 1.7 A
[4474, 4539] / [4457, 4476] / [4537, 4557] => -4.4 A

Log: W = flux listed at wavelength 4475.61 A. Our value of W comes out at 16.54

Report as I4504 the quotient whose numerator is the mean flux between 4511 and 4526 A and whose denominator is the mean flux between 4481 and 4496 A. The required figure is 1.1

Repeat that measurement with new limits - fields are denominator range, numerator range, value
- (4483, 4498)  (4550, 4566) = 1.04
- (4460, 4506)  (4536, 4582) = 1.02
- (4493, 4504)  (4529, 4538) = 0.88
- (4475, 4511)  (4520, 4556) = 0.95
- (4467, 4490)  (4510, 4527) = 1.07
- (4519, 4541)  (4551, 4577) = 1.08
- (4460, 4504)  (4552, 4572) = 1.07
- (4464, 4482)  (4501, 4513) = 1.08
